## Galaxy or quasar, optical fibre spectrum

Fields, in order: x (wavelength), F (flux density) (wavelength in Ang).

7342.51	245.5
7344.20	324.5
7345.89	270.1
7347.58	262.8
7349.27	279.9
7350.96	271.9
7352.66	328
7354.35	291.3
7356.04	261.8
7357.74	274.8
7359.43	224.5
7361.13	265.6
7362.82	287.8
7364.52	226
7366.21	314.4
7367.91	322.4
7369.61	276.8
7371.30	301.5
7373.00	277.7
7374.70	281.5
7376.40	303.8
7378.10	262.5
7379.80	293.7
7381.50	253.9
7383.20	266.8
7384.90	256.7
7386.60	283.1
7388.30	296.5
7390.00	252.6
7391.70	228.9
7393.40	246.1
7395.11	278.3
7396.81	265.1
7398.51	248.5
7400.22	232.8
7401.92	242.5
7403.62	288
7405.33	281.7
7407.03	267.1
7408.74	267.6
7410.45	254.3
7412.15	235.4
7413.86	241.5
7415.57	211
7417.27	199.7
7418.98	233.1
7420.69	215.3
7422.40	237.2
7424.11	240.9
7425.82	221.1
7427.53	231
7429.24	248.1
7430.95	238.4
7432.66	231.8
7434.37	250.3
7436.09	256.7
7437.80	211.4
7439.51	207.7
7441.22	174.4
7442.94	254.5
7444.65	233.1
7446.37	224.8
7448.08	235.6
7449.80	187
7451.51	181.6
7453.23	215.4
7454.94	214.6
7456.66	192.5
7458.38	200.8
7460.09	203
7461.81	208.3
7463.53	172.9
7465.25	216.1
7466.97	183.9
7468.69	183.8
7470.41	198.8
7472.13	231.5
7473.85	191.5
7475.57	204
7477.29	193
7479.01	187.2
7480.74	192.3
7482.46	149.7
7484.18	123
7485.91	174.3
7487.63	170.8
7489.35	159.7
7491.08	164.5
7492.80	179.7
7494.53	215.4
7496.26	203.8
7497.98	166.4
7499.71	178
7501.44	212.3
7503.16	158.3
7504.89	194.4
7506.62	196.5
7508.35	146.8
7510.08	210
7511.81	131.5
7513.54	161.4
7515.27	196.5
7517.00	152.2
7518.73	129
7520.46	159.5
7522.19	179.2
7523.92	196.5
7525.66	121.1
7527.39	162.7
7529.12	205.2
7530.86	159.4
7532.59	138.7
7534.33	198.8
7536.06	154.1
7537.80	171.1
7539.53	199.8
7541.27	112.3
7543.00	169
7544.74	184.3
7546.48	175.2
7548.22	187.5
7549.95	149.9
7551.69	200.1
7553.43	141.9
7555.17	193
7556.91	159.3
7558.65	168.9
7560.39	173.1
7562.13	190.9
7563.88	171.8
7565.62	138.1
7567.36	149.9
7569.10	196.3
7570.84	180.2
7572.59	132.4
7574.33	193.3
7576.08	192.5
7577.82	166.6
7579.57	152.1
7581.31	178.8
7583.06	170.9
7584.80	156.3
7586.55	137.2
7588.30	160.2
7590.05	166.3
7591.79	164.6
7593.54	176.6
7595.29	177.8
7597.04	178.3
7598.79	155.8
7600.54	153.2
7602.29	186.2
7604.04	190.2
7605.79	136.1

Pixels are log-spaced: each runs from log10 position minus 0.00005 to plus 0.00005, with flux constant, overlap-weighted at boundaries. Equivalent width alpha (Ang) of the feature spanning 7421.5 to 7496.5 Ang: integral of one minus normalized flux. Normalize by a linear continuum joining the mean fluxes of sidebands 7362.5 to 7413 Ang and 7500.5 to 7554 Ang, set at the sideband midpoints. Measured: 5.0 Ang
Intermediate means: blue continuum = 270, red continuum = 170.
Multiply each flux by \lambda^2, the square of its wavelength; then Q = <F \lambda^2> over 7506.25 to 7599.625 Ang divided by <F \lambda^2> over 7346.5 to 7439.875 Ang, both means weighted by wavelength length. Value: 0.68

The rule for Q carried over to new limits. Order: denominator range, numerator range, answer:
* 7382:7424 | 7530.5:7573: 0.70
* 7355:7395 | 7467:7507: 0.70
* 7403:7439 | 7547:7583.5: 0.74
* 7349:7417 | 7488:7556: 0.67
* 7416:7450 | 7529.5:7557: 0.77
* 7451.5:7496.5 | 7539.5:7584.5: 0.92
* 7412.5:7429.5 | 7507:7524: 0.75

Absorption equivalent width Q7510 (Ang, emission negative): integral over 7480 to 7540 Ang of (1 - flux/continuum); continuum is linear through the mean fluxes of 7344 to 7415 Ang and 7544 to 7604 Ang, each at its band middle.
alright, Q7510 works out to 9.2 Ang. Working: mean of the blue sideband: 270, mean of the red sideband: 170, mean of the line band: 172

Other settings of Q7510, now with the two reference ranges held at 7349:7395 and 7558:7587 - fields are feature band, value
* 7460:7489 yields 4.5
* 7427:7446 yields 0.8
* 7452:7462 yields 1.1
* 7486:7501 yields 2.1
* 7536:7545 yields 1.0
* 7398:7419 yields 0.7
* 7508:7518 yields 1.6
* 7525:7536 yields 1.5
